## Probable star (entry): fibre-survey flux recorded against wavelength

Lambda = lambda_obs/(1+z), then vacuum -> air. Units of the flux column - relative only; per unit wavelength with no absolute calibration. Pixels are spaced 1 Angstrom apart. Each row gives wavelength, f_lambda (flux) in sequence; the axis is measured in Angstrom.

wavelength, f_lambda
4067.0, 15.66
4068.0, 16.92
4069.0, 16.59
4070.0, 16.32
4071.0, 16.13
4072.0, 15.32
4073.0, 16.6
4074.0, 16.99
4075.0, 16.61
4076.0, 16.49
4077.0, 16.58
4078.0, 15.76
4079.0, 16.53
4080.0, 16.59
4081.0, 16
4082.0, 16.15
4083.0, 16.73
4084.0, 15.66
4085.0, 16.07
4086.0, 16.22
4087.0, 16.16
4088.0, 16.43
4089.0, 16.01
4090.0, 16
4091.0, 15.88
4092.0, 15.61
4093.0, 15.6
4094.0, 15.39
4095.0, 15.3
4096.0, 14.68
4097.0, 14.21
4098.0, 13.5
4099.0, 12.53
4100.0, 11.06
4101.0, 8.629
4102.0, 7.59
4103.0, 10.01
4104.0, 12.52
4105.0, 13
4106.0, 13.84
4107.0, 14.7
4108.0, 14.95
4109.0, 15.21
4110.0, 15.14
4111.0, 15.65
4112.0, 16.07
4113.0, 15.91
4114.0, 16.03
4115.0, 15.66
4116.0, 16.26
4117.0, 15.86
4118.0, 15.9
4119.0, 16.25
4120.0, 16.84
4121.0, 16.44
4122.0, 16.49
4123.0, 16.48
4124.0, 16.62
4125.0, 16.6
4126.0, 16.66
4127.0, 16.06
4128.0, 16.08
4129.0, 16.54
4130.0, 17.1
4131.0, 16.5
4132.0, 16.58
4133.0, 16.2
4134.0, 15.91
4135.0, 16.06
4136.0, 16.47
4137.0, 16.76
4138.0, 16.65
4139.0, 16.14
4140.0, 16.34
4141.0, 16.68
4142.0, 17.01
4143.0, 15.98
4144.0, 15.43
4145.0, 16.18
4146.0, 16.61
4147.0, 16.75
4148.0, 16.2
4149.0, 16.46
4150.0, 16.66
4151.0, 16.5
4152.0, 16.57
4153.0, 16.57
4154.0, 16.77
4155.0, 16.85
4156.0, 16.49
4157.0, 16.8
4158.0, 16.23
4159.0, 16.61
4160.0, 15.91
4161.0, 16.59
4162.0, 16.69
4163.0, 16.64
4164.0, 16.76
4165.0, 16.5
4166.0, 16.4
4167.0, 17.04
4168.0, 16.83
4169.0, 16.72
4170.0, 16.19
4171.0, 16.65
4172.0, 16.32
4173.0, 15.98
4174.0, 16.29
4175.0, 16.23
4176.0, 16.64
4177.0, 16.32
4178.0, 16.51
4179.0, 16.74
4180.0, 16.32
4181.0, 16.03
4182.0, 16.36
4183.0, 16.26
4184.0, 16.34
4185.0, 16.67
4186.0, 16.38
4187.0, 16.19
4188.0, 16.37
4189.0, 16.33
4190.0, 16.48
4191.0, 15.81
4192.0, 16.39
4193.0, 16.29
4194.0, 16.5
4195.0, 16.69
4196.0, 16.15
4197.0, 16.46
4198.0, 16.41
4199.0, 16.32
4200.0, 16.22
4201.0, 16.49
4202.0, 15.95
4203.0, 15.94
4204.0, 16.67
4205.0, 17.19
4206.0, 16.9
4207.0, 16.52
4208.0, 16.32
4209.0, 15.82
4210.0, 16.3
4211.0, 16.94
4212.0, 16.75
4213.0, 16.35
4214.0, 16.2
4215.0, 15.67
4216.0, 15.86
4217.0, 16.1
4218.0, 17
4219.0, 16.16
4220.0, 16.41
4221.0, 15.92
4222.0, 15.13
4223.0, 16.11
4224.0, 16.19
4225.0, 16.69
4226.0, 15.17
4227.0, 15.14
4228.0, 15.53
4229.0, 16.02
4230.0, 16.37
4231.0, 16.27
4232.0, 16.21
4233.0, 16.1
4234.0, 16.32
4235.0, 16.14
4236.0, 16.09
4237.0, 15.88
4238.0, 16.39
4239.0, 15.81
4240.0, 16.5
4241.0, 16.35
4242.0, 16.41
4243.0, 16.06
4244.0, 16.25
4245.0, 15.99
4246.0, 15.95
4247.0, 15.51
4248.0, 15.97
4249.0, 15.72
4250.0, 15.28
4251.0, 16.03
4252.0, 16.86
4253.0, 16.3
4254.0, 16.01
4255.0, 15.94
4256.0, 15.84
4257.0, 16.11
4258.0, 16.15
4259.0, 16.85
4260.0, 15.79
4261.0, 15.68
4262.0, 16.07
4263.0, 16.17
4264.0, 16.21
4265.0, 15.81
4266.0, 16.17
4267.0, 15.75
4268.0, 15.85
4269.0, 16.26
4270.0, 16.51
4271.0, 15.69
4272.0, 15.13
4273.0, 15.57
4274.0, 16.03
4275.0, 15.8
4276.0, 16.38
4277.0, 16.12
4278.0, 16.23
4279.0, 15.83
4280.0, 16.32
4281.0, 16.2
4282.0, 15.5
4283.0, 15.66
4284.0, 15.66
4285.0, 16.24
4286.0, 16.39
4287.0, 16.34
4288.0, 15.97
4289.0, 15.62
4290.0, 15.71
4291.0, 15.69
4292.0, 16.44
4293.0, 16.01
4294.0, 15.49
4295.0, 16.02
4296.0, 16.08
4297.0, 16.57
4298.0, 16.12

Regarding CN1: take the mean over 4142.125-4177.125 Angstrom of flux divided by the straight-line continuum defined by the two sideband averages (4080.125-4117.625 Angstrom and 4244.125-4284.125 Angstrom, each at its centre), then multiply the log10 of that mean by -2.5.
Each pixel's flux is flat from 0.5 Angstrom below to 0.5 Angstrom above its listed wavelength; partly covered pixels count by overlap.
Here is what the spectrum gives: -0.091 mag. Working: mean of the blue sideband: 14.7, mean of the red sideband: 16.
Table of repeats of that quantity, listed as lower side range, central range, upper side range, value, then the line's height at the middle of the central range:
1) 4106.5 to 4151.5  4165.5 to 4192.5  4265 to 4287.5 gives -0.02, 16.1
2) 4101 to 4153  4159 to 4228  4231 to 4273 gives -0.03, 15.9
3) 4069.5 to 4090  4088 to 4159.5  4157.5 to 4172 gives 0.06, 16.4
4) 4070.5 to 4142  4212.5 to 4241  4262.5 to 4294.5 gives -0.02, 15.8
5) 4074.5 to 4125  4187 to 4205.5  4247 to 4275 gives -0.05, 15.6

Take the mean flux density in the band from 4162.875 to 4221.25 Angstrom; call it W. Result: 16.4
